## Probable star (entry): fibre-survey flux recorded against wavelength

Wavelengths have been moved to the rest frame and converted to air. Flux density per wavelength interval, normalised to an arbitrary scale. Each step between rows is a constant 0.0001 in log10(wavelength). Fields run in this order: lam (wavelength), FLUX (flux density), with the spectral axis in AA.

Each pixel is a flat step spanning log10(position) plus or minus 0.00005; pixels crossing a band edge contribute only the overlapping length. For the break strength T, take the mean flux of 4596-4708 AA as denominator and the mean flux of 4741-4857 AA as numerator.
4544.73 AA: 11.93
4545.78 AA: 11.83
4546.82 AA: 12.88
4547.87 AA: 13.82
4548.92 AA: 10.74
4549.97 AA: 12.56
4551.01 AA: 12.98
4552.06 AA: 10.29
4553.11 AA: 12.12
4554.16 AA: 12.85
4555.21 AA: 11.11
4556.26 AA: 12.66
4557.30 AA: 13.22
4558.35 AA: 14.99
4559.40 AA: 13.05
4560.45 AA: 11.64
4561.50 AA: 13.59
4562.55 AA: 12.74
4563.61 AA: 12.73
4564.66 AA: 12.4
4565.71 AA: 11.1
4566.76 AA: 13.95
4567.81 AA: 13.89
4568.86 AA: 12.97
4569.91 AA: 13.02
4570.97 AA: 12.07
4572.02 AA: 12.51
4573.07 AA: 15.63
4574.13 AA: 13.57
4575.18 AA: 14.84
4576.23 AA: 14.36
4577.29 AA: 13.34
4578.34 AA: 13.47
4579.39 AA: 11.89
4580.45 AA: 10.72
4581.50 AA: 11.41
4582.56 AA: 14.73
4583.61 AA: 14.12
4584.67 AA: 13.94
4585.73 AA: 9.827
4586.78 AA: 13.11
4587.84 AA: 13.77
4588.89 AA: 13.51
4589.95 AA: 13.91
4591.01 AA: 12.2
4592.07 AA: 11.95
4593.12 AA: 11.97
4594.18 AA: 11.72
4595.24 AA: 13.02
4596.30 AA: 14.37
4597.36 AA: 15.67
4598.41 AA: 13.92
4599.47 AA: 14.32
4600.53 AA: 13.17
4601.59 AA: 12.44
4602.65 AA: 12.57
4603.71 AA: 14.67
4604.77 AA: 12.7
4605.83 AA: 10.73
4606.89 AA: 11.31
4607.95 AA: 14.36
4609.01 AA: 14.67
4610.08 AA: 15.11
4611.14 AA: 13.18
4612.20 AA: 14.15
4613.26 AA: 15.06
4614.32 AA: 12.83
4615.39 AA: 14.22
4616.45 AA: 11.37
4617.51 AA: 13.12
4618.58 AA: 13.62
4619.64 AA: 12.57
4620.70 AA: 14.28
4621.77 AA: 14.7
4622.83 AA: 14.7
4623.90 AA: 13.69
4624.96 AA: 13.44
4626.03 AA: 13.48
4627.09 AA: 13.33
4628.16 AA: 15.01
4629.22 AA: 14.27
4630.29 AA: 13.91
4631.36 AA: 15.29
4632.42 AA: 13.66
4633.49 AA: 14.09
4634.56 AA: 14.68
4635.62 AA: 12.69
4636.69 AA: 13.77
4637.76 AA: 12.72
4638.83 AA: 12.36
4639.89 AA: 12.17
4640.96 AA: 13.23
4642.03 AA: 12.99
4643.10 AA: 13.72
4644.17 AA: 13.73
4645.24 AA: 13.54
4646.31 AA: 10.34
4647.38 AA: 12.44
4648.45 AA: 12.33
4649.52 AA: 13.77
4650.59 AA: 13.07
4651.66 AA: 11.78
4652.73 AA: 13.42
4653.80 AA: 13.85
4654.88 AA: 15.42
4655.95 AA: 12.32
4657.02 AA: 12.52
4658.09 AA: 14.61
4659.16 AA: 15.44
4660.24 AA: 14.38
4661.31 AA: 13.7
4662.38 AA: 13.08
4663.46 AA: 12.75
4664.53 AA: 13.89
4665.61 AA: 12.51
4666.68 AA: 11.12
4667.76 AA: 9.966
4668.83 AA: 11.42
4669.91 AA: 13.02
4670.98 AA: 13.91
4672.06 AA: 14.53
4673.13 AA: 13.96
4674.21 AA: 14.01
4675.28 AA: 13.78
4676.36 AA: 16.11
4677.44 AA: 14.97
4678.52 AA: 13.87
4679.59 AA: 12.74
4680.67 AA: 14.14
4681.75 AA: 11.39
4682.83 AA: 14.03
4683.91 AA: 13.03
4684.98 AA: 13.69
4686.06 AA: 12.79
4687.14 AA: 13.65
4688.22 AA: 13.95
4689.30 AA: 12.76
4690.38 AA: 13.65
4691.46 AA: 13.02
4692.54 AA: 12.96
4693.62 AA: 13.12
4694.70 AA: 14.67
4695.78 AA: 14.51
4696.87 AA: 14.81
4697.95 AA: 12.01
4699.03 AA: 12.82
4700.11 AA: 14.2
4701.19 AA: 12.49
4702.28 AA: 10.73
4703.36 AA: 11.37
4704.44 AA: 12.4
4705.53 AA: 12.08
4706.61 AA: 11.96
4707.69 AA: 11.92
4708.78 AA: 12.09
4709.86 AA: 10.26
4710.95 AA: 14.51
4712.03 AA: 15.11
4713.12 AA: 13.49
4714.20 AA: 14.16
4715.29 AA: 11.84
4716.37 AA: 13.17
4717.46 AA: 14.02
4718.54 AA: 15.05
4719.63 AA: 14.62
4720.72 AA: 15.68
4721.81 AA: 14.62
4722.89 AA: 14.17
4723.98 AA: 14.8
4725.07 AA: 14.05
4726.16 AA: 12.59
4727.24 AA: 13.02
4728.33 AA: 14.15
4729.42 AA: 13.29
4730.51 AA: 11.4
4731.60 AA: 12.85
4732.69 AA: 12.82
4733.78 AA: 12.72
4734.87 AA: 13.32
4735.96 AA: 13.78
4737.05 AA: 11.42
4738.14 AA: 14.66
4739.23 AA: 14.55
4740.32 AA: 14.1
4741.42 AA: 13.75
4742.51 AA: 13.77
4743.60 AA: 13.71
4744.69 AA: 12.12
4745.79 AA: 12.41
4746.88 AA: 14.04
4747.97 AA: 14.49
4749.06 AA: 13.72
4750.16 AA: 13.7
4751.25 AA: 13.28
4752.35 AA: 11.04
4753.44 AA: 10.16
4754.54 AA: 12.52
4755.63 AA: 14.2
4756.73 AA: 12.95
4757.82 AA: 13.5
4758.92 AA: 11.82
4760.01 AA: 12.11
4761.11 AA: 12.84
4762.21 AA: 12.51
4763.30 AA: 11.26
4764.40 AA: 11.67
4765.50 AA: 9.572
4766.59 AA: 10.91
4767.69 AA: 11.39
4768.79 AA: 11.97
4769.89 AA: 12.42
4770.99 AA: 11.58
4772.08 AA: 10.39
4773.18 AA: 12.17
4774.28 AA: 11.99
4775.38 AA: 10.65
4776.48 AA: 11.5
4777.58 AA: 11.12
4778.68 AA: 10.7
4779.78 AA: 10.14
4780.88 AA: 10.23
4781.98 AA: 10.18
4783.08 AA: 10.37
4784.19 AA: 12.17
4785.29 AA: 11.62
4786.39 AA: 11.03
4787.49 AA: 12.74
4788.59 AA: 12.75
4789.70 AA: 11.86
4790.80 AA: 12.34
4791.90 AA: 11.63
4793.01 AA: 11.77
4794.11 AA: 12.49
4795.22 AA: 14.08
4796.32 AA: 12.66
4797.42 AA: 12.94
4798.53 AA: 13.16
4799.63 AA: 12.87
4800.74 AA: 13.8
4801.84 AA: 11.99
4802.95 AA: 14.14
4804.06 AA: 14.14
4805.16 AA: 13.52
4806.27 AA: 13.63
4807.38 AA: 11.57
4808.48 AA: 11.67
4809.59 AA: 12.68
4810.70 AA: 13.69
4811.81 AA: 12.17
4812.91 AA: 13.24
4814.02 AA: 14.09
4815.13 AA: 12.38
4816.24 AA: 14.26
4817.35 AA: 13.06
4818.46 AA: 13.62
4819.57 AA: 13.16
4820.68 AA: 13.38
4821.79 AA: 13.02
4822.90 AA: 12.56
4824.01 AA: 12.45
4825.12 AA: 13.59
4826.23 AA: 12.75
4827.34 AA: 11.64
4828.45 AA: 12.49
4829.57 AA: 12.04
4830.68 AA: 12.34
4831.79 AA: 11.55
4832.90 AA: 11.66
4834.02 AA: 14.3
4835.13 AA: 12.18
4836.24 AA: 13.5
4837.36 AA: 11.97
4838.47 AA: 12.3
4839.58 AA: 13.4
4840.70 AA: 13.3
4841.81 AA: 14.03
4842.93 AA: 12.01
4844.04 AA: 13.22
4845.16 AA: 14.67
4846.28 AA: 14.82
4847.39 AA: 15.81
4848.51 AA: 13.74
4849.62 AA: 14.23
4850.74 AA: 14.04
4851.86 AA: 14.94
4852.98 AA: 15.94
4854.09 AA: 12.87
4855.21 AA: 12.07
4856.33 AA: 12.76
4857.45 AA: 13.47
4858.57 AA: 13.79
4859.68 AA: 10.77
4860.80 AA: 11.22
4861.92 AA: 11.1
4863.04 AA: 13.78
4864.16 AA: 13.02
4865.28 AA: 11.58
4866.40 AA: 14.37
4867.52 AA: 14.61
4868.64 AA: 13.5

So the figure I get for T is 0.9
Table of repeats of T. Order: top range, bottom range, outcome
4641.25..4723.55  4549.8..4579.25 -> 1.02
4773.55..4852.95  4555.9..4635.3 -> 0.95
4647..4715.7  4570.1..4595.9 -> 1.02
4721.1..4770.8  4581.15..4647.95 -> 0.96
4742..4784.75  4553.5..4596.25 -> 0.92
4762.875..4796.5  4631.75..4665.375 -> 0.87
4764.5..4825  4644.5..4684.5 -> 0.92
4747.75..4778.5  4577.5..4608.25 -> 0.93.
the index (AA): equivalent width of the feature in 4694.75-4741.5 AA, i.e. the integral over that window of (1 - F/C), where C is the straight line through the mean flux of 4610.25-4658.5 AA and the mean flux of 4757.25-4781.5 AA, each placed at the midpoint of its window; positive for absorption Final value -4.1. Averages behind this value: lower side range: 13.5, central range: 13.3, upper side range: 11.5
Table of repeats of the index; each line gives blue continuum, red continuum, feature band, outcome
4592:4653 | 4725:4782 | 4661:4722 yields -1.9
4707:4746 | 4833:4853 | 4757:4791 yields 5.0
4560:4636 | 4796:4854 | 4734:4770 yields 1.4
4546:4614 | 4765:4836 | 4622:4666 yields -2.2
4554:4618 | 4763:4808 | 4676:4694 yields -1.4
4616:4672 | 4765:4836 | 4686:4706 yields -0.1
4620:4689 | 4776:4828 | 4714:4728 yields -1.0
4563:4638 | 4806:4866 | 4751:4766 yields 1.2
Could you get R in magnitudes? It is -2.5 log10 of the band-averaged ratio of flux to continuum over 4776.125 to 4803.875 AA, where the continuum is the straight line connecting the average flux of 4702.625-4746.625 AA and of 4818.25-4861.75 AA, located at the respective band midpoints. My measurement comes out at 0.10 mag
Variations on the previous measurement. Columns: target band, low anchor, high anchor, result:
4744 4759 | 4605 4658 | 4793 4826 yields 0.025 mag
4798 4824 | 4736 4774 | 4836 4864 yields -0.007 mag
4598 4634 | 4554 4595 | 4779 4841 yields -0.063 mag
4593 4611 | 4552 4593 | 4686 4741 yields -0.029 mag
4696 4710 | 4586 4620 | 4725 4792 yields 0.027 mag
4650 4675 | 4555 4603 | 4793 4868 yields -0.014 mag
